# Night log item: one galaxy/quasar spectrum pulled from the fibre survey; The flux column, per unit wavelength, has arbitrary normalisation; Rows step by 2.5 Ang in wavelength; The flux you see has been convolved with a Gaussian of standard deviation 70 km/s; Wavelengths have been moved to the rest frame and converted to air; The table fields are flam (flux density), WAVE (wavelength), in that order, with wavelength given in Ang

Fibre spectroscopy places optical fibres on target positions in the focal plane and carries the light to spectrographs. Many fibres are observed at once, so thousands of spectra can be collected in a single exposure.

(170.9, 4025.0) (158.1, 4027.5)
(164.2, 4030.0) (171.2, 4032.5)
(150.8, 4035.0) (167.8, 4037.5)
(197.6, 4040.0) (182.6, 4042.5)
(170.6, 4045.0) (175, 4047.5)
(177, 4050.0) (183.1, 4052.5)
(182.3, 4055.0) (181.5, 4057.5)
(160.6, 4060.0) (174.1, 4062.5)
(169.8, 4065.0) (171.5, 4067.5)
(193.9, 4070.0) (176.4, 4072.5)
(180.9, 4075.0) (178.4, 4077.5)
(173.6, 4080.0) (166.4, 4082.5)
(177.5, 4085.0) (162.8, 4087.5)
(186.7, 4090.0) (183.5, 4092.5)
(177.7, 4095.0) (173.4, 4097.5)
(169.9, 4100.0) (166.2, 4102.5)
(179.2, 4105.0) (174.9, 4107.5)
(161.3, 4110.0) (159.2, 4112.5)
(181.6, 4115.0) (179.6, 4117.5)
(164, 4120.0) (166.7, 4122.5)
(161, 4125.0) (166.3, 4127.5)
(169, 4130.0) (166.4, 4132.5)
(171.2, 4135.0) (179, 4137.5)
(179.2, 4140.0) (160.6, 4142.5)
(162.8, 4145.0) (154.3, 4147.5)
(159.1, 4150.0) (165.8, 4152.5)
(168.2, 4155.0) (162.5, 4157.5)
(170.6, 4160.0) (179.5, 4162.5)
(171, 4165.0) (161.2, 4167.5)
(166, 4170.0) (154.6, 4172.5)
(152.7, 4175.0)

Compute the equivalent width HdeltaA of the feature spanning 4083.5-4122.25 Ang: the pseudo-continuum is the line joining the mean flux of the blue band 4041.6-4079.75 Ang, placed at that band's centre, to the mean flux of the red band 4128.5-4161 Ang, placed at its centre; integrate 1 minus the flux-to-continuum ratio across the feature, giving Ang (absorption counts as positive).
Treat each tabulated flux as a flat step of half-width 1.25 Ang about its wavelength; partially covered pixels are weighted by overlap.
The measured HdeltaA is -0.2 Ang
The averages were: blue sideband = 177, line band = 173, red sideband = 167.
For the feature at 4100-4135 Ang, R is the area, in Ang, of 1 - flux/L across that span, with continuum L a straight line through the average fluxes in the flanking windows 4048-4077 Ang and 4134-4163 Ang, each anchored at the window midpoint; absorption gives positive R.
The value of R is 0.41 Ang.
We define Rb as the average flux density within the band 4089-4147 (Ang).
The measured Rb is 171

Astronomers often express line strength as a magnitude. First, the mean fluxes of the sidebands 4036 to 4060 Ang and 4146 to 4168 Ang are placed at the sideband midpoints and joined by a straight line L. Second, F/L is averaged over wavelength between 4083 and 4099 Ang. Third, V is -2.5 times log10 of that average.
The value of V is -0.018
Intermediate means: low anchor 178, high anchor 166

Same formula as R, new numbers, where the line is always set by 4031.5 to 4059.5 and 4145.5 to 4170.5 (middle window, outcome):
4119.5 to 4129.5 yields 0.2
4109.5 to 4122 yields 0.0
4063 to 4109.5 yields -0.9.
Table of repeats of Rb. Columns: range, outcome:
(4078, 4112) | 173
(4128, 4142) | 172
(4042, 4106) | 176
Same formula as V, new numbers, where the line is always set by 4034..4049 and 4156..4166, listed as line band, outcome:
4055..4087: -0.01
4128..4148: 0.02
